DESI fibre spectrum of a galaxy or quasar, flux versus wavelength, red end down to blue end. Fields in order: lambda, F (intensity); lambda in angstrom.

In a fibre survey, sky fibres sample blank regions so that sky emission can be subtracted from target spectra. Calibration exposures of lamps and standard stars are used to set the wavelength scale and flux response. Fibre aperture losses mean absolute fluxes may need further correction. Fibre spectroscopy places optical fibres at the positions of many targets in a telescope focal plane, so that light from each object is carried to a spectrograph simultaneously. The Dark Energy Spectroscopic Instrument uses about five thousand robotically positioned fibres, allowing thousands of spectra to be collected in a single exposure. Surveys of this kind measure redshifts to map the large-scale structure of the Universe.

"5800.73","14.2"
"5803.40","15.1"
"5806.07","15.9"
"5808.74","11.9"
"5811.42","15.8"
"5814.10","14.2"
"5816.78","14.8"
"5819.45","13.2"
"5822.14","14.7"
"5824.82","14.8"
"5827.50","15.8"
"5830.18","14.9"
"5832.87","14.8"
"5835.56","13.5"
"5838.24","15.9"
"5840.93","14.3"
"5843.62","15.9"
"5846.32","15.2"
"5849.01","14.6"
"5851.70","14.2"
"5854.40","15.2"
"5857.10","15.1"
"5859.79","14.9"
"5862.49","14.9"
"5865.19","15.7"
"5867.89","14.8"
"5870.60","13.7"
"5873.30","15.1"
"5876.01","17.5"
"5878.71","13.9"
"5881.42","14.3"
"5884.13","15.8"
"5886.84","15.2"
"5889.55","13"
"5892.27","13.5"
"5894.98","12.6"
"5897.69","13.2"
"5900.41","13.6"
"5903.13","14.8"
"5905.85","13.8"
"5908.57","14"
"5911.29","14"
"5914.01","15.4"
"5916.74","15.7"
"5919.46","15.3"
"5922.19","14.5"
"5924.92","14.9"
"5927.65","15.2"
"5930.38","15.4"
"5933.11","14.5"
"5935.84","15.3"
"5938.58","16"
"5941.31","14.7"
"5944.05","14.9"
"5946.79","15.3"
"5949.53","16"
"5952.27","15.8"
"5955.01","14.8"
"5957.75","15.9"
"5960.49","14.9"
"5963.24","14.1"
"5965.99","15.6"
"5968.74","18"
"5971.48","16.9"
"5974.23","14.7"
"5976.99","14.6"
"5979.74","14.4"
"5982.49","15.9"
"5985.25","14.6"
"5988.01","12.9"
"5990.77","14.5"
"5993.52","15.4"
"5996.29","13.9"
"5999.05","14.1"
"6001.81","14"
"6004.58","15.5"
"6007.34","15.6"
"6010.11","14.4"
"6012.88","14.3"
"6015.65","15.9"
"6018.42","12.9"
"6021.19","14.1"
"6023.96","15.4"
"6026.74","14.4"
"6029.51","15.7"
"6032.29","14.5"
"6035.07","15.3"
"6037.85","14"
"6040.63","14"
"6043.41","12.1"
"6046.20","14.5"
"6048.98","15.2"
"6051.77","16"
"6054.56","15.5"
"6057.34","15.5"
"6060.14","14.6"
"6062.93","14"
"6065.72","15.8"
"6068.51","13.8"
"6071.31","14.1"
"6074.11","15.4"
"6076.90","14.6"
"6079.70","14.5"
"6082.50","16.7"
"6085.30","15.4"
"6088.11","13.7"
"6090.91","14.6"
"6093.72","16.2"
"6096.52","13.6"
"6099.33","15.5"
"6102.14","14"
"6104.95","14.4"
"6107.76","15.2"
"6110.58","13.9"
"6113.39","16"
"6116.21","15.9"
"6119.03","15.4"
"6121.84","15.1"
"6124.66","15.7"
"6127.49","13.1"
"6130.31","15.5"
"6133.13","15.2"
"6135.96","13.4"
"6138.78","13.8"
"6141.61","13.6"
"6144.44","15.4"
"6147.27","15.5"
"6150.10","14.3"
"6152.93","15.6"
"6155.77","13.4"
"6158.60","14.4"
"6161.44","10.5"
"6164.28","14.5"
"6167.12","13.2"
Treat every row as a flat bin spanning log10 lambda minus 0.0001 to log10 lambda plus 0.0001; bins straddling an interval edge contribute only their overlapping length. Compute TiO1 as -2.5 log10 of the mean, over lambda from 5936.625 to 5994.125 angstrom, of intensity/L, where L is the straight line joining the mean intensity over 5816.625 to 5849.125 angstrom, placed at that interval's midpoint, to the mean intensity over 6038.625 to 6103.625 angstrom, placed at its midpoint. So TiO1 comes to -0.03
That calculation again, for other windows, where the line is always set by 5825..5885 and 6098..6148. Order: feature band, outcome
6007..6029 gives 0.018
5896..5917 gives 0.055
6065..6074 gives 0.019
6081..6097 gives -0.021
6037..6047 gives 0.098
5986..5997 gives 0.051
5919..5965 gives -0.016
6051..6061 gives -0.040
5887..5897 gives 0.127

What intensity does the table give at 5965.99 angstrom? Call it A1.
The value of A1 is 15.6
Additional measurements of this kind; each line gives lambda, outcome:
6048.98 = 15.2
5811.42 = 15.8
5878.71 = 13.9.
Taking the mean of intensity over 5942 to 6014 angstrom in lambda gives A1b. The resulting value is 15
